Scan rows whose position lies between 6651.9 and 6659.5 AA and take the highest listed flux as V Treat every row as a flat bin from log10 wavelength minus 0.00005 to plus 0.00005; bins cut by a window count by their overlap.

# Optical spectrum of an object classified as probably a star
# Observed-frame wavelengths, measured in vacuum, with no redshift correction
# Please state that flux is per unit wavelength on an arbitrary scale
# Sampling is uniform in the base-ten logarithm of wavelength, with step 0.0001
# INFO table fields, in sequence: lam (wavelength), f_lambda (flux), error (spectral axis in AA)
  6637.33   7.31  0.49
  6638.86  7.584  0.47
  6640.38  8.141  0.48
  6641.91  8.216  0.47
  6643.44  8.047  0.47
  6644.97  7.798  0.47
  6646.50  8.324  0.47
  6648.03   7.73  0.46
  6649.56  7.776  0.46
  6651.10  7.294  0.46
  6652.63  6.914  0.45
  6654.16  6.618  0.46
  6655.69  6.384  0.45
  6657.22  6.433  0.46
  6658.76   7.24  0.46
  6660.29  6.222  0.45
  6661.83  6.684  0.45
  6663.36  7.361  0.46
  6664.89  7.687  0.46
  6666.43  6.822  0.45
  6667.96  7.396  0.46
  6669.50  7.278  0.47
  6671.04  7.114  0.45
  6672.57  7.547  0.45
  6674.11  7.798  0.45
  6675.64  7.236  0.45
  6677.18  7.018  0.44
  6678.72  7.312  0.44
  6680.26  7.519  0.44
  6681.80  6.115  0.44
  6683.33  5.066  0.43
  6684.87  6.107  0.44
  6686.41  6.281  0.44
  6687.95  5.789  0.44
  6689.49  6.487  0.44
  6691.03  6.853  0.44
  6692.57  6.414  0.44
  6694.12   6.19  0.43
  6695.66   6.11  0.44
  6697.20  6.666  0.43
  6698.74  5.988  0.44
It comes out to 7.24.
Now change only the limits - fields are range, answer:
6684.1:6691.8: 6.853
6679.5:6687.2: 7.519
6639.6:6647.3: 8.324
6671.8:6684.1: 7.798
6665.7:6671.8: 7.396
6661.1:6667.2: 7.687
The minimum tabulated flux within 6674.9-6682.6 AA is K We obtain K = 6.115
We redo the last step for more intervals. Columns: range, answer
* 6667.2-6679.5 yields 7.018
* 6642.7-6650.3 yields 7.73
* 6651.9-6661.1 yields 6.222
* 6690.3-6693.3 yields 6.414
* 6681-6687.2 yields 5.066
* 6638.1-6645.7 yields 7.584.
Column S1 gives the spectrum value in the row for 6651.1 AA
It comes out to 7.294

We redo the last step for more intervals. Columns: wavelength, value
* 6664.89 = 7.687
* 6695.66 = 6.11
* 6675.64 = 7.236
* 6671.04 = 7.114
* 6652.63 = 6.914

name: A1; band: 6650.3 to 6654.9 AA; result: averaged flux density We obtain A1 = 6.94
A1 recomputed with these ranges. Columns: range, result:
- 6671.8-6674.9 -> 7.69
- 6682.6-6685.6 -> 5.58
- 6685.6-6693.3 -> 6.36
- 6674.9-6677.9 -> 7.12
